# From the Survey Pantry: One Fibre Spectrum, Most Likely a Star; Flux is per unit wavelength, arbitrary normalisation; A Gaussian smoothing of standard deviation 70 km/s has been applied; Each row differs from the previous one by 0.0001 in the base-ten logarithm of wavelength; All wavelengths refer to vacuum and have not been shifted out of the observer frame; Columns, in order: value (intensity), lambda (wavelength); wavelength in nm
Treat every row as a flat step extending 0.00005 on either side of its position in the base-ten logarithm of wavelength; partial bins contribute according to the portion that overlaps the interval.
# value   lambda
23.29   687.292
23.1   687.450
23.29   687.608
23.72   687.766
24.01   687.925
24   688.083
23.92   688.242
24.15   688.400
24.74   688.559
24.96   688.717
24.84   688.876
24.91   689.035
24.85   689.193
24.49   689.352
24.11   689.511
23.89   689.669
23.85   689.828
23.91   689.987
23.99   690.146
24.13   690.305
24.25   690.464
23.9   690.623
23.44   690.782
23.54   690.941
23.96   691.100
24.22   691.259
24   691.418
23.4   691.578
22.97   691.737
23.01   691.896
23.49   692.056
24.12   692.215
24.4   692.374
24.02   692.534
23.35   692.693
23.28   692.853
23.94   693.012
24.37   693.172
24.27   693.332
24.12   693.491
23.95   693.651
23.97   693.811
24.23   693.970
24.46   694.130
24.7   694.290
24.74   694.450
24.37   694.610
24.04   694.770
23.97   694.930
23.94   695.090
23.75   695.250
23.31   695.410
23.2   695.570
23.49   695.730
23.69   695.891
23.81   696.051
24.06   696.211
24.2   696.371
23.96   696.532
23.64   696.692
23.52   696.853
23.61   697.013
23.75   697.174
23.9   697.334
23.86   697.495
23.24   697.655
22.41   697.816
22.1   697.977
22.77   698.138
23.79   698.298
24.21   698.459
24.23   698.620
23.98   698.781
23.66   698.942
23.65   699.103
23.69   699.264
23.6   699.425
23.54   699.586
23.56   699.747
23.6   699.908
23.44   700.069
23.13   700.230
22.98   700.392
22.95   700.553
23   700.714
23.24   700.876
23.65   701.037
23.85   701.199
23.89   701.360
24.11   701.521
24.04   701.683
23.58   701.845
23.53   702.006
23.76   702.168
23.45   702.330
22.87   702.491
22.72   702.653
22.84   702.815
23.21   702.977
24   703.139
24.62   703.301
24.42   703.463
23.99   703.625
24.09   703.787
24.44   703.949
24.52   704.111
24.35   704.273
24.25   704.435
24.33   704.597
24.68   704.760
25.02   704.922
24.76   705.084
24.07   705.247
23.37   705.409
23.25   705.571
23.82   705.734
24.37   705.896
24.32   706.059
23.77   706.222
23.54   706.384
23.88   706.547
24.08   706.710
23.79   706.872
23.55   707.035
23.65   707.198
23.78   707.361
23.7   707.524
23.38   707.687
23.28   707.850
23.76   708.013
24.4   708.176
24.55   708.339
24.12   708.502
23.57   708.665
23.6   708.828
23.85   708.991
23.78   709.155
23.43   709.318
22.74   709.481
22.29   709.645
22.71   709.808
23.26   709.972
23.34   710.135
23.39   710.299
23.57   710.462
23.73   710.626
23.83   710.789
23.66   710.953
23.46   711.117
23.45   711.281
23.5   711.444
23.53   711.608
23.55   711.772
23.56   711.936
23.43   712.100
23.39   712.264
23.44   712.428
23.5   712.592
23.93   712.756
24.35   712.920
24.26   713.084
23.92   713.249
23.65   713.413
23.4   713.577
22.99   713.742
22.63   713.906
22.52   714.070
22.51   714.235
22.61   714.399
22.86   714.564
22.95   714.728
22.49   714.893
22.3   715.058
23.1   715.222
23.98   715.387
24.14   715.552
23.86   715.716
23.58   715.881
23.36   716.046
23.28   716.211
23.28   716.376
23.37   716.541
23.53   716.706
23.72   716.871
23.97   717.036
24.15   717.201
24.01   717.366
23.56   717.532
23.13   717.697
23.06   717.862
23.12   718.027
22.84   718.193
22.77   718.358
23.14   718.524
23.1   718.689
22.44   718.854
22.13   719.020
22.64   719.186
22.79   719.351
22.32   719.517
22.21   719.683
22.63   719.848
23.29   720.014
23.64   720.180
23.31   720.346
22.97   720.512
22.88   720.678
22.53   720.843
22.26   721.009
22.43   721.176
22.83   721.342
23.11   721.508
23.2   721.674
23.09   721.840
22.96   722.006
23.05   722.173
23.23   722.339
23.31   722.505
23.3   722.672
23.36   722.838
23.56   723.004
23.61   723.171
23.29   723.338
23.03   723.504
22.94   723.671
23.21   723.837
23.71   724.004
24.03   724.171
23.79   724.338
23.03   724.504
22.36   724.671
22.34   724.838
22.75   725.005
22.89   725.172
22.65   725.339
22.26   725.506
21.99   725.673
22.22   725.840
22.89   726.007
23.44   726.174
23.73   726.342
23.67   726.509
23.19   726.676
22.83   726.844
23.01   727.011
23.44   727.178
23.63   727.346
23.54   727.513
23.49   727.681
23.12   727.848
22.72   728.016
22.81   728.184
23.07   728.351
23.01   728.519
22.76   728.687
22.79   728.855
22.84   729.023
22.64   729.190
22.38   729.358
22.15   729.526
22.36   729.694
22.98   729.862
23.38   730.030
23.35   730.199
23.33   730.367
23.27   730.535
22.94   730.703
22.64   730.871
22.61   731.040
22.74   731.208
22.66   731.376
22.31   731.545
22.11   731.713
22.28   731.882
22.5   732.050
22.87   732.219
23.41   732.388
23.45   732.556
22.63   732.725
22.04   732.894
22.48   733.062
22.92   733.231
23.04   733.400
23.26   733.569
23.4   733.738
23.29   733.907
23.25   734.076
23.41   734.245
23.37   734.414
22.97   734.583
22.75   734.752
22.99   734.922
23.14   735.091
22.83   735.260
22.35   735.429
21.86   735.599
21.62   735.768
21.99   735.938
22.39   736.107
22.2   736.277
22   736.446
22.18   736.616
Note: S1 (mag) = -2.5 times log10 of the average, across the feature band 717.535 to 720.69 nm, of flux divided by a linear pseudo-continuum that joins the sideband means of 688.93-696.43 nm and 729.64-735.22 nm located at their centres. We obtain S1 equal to 0.02 mag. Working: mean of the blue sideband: 24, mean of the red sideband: 22.9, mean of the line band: 22.9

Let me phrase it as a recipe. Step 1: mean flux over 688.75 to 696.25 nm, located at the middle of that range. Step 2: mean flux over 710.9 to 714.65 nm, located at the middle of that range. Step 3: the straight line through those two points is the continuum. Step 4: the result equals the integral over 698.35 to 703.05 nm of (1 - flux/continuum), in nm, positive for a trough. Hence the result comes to 0.04 nm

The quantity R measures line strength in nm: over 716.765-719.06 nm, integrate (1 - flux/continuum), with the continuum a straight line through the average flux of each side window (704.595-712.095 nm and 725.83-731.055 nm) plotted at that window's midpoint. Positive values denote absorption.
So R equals 0.01 nm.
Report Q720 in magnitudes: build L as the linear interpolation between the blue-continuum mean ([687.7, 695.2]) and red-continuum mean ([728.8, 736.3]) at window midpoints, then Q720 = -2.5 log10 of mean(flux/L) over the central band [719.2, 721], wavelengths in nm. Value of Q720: 0.02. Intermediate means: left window 24.1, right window 22.8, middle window 22.8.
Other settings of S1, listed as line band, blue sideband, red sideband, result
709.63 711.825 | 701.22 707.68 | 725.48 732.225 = 0.01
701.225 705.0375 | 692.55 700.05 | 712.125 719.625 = -0.02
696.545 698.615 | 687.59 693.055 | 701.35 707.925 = 0.02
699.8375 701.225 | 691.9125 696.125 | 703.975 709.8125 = 0.03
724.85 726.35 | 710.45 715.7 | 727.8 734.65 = 0.02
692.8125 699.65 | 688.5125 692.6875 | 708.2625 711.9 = 0.00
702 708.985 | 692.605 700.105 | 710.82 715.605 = -0.02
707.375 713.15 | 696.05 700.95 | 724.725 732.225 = -0.02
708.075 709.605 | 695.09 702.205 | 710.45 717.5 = -0.01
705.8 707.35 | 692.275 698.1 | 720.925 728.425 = -0.02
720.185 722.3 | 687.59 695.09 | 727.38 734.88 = 0.01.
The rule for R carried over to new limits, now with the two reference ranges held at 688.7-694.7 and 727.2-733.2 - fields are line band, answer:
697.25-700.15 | 0.04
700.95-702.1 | 0.00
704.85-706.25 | -0.03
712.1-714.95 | 0.01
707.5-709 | -0.02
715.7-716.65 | -0.01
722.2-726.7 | -0.02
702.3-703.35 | 0.02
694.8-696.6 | 0.01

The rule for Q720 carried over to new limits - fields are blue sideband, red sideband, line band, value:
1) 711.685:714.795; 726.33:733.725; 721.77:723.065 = -0.006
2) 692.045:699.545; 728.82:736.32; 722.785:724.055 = -0.014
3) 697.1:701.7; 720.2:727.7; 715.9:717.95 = -0.016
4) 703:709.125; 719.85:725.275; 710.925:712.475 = 0.010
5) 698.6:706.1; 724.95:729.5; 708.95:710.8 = 0.011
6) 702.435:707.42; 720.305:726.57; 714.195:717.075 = 0.007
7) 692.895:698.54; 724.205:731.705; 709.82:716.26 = -0.003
